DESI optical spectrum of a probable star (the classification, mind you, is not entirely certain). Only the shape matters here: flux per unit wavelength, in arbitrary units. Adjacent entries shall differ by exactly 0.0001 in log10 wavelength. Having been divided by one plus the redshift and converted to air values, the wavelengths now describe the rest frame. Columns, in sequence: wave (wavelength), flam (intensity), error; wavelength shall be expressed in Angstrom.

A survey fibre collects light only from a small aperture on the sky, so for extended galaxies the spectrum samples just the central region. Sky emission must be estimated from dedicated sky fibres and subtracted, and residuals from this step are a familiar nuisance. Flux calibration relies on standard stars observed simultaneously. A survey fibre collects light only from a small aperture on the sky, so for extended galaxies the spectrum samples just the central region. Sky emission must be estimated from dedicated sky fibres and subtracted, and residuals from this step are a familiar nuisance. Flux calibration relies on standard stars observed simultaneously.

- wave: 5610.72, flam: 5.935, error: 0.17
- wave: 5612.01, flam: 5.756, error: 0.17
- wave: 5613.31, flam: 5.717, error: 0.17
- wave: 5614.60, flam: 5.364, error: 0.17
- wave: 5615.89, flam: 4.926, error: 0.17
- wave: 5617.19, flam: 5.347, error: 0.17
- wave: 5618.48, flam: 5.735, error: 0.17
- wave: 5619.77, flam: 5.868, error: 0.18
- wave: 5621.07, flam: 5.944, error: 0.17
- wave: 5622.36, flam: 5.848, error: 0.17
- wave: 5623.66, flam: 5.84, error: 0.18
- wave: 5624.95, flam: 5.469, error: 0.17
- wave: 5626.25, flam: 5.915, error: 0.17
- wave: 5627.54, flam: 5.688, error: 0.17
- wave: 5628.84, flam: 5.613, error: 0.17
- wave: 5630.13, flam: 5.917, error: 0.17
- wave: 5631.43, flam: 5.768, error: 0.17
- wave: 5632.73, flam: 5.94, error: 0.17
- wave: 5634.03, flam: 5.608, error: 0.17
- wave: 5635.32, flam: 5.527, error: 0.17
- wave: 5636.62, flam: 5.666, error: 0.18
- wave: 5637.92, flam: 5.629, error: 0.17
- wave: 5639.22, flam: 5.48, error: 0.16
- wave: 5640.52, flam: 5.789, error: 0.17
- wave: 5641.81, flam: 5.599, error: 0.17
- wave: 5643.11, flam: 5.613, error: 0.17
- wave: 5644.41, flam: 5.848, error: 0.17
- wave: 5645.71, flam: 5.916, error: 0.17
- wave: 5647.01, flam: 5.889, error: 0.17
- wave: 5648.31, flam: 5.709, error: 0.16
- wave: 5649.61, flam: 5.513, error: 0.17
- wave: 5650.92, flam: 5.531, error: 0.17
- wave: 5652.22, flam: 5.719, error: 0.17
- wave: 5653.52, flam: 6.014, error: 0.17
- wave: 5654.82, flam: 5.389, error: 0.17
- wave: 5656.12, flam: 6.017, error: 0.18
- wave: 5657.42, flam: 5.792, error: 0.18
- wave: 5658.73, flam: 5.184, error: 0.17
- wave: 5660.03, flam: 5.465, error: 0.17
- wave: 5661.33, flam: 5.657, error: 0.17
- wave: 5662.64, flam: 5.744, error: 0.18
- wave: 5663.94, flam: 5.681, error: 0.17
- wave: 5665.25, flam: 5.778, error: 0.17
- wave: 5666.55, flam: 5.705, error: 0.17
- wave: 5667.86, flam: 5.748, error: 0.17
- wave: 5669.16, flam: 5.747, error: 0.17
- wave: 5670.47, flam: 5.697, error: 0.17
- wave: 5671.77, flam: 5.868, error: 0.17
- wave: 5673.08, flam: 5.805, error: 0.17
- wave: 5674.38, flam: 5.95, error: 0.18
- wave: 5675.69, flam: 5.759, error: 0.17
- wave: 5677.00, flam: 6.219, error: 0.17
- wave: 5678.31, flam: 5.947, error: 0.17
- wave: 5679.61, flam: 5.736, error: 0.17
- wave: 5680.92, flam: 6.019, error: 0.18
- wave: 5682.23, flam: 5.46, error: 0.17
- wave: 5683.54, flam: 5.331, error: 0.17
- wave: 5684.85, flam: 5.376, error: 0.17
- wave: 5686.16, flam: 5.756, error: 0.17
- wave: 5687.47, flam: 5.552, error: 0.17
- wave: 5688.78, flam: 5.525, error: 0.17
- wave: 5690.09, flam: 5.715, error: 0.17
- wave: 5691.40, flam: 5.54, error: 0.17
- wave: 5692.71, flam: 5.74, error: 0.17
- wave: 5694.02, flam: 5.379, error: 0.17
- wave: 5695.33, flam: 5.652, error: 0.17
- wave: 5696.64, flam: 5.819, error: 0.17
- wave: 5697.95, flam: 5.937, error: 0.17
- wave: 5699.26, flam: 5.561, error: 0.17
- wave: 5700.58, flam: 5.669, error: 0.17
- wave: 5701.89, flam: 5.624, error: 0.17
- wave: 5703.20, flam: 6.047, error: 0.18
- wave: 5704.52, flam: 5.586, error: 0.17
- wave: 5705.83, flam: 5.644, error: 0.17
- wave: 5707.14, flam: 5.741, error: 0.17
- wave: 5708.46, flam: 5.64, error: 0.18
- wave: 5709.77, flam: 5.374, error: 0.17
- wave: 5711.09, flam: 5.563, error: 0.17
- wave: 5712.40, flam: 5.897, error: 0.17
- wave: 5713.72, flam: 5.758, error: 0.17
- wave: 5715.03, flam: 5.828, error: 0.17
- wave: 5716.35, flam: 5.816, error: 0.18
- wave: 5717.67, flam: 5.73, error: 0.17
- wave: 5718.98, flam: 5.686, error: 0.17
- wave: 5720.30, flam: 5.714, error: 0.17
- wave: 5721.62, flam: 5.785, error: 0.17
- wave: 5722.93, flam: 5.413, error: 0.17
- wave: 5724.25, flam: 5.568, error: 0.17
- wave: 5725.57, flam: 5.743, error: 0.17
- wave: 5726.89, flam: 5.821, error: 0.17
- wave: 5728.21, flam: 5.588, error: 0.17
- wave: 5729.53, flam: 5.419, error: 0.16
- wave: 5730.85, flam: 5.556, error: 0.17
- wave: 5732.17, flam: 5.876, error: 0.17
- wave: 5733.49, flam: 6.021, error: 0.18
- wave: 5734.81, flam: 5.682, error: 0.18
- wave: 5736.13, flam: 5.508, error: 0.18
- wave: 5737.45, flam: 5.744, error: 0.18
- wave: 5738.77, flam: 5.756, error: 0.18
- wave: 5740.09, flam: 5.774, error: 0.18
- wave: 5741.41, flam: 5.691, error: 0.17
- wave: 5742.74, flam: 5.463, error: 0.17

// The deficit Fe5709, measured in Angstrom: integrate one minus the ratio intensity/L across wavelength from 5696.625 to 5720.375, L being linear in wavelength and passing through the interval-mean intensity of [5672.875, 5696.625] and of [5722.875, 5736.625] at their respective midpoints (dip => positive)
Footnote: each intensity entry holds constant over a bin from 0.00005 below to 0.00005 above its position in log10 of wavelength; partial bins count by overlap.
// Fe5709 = -0.16 Angstrom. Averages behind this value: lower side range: 5.69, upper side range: 5.66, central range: 5.71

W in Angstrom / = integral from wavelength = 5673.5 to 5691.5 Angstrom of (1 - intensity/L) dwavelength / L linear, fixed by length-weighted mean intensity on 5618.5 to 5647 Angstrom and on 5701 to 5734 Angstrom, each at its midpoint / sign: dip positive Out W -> 0.0 Angstrom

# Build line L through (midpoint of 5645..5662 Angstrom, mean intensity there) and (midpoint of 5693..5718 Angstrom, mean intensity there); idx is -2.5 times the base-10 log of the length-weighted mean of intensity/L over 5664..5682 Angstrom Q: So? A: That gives -0.03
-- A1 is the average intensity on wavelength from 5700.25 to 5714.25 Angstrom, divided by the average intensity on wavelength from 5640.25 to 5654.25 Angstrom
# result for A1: 0.99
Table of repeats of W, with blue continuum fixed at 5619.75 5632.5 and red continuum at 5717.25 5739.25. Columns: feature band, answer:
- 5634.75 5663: 0.5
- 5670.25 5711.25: 0.2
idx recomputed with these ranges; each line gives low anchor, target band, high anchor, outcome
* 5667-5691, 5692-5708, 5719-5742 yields 0.00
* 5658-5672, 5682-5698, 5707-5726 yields 0.01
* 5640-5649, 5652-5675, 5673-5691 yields 0.00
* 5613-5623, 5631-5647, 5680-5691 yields -0.02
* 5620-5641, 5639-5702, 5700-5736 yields 0.00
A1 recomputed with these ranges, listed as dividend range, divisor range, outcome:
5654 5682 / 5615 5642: 1.01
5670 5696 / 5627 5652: 1.00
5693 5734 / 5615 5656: 1.00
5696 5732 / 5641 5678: 0.99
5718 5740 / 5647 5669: 1.00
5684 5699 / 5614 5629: 1.00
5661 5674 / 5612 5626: 1.02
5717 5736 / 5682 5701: 1.01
